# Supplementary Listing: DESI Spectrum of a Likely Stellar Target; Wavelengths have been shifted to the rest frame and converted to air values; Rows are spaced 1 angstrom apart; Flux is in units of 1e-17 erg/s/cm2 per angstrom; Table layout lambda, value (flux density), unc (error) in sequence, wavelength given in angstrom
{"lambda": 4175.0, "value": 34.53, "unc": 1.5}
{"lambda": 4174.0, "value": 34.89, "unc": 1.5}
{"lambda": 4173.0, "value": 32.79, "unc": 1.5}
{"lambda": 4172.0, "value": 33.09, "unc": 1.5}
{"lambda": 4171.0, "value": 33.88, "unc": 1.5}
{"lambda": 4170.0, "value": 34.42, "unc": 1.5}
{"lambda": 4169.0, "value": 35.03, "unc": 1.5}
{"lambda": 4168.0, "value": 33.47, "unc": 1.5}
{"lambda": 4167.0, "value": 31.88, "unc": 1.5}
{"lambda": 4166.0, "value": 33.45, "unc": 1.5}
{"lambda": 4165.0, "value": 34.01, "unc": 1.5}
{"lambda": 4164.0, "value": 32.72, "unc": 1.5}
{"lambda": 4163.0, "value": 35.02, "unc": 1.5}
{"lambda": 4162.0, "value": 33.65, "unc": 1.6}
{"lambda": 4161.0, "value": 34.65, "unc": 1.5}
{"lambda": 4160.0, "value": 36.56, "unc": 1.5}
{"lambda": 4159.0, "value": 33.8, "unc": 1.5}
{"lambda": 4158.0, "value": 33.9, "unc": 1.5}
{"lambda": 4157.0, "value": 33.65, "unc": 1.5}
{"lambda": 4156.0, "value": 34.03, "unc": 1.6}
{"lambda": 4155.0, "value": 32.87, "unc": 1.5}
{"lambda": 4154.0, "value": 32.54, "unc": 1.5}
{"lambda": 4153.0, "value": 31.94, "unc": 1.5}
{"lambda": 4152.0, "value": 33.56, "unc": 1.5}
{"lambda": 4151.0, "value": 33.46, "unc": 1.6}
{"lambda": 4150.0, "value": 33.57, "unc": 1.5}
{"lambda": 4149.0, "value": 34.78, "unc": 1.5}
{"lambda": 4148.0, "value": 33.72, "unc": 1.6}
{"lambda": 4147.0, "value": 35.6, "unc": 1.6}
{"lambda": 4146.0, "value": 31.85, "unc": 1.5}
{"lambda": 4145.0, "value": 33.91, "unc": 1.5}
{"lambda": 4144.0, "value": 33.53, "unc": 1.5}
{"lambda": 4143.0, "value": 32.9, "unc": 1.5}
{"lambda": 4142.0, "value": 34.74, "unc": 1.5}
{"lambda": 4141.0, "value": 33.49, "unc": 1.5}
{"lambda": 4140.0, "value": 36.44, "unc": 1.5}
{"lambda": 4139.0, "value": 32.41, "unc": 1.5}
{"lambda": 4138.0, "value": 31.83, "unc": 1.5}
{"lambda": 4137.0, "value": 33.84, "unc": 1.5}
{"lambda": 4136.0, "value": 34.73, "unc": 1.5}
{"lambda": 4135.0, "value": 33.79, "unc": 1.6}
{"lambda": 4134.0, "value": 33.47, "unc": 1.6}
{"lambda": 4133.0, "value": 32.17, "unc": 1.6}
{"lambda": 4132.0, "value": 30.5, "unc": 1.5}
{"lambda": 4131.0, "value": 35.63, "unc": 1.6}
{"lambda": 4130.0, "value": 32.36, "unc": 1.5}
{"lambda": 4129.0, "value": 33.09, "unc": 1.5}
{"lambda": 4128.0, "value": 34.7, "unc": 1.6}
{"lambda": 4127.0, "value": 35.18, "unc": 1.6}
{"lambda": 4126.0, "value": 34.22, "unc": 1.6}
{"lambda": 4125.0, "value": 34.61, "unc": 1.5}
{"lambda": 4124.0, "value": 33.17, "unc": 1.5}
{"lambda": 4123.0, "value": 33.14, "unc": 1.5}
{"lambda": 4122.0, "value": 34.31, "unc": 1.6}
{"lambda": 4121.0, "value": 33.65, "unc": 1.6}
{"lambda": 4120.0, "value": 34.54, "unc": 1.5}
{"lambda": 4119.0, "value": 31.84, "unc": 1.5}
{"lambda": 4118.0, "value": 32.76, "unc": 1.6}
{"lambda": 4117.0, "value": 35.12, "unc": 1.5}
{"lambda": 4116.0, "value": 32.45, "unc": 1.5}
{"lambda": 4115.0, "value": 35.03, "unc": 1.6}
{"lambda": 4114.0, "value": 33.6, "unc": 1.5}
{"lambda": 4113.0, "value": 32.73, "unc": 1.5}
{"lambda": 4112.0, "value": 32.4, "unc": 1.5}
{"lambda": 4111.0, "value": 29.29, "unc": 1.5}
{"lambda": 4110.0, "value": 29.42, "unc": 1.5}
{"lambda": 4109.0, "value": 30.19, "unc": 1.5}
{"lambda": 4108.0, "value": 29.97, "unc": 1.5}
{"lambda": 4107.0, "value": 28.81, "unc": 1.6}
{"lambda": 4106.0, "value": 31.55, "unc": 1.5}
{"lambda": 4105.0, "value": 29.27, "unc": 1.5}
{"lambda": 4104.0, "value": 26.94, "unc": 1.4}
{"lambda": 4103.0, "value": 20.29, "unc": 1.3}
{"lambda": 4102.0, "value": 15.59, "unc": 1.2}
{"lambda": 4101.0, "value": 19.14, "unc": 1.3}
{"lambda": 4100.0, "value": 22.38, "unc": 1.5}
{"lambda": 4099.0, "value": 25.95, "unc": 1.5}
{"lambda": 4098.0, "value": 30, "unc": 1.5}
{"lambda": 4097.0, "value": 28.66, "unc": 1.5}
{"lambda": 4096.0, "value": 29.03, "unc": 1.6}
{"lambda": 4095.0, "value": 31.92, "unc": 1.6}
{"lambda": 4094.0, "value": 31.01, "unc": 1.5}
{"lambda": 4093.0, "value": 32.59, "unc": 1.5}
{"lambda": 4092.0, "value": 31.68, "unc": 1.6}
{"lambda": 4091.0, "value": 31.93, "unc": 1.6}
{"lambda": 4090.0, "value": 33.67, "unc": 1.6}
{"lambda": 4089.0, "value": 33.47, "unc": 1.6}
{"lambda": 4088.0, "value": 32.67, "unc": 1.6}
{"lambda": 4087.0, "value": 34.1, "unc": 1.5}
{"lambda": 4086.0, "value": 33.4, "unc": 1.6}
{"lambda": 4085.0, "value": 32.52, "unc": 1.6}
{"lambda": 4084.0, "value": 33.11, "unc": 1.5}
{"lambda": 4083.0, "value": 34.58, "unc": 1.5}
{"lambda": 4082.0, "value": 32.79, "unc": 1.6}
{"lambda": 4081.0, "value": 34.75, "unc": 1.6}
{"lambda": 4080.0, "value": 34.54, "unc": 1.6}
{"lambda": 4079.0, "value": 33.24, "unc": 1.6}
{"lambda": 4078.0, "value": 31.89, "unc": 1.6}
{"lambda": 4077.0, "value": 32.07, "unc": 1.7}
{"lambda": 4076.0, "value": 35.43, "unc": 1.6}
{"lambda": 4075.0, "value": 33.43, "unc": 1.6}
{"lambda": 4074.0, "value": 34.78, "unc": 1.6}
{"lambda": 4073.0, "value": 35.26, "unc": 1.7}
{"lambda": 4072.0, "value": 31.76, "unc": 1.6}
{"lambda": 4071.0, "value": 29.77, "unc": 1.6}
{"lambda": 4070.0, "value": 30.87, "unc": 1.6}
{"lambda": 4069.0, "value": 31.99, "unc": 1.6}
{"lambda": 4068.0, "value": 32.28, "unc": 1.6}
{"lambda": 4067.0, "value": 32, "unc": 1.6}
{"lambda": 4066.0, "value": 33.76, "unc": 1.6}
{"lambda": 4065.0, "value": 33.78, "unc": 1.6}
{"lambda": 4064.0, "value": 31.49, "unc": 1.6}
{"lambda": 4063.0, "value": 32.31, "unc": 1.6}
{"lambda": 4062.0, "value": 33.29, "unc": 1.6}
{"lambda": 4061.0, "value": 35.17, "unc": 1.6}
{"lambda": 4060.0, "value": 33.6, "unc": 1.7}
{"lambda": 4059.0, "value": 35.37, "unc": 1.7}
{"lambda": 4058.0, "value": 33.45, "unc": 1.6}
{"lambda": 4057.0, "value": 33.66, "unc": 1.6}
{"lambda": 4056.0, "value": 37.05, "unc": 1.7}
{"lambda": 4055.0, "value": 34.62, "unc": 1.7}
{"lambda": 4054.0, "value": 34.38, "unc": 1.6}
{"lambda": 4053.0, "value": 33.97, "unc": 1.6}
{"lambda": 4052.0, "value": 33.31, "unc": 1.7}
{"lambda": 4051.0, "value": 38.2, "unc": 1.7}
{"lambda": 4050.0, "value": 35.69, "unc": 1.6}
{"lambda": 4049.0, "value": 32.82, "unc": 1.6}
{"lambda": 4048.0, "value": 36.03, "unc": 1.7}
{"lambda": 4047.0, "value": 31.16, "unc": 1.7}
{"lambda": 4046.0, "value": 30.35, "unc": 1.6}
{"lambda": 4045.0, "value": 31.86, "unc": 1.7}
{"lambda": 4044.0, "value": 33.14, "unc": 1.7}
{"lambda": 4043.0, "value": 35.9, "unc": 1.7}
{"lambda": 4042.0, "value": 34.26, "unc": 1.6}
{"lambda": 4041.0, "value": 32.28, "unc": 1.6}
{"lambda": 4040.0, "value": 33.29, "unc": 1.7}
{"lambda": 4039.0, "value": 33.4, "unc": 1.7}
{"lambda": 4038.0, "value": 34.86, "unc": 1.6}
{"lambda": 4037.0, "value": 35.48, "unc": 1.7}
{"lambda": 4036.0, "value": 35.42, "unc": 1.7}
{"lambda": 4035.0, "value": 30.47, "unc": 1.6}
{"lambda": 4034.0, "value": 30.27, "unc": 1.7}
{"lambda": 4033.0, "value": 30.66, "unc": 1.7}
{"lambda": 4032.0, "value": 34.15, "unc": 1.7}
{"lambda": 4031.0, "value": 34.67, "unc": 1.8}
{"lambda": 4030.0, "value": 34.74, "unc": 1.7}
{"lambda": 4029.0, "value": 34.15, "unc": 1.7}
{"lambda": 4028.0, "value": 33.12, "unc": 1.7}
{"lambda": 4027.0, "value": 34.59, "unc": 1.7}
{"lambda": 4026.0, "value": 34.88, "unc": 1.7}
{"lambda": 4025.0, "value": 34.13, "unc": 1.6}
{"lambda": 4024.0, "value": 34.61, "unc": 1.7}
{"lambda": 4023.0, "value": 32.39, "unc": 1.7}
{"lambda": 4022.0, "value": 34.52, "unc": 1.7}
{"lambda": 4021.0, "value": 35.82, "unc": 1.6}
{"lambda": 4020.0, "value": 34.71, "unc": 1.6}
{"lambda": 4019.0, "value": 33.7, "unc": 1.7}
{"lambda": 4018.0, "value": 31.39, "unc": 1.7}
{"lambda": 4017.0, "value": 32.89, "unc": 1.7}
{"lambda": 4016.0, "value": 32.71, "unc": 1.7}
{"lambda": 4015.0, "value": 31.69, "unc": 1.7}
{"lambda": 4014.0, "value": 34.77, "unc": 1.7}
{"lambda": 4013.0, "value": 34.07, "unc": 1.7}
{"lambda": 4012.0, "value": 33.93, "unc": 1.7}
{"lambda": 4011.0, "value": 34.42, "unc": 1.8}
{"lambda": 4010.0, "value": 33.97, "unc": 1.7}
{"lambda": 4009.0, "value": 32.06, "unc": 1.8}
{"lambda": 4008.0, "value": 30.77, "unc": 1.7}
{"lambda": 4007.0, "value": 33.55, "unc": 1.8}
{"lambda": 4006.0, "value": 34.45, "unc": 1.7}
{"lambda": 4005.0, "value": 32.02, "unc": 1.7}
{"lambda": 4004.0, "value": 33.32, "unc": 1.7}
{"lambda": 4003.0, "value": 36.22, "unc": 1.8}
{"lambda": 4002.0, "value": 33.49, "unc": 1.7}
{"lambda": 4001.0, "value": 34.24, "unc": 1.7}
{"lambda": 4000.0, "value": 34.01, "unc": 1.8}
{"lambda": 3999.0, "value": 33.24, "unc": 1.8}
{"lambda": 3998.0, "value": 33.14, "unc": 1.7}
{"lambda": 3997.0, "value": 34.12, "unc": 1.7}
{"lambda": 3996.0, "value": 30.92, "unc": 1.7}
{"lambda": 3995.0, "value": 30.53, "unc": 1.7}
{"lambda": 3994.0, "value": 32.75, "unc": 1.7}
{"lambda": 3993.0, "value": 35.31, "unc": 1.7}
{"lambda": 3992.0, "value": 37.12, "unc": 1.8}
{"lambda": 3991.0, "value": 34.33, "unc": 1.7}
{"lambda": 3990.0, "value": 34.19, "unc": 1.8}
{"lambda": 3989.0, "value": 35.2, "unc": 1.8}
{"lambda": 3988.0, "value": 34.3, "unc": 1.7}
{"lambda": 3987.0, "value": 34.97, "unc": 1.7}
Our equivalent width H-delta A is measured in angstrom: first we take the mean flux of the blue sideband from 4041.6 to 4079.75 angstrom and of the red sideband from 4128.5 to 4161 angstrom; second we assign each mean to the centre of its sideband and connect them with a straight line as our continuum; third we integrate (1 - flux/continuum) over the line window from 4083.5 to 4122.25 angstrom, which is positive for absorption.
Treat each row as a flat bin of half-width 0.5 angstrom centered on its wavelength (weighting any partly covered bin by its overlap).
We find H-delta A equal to 3.6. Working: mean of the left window 33.5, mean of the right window 33.6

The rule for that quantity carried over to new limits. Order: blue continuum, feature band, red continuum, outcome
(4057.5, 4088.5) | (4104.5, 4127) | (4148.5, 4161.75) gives 0.7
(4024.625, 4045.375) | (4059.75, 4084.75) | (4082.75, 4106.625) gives -1.8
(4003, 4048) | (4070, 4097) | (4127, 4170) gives 0.6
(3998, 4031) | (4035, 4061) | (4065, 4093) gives -0.6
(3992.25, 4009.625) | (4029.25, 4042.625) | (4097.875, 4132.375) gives -0.4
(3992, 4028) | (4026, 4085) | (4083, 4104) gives -4.4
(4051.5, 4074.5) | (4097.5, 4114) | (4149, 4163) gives 3.1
